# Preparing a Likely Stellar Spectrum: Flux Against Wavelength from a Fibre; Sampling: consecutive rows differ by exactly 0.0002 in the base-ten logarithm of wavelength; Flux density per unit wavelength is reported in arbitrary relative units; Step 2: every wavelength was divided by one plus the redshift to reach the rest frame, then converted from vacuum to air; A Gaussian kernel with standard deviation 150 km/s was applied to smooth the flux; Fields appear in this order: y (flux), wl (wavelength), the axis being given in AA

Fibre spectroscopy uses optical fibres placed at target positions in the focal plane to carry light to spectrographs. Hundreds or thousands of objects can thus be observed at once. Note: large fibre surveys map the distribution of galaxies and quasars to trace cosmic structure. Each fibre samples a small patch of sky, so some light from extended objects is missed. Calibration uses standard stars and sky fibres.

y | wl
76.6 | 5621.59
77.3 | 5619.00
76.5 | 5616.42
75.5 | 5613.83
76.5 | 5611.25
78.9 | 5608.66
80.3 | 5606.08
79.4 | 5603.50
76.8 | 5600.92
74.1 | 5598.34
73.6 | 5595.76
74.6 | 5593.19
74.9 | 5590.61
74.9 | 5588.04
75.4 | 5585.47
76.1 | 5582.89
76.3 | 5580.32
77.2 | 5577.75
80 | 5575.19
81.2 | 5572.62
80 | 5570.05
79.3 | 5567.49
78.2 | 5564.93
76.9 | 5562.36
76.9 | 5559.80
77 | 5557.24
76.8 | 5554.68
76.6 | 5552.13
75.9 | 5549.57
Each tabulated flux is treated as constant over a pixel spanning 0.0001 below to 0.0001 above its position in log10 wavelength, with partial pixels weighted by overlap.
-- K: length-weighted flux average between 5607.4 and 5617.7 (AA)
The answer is 76.8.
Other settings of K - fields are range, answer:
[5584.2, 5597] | 74.7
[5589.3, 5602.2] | 74.8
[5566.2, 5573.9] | 80.2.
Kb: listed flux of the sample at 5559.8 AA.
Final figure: 76.9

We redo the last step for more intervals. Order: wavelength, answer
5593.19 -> 74.6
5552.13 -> 76.6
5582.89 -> 76.1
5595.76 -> 73.6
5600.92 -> 76.8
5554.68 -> 76.8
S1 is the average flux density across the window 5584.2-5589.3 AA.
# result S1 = 75.2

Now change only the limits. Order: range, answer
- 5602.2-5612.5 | 78.8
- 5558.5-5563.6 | 76.9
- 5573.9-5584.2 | 77.4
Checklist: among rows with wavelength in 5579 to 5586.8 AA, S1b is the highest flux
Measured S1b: 76.3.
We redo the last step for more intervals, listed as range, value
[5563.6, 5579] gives 81.2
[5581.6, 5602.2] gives 76.8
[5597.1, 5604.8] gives 79.4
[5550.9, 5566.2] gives 78.2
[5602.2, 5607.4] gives 80.3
